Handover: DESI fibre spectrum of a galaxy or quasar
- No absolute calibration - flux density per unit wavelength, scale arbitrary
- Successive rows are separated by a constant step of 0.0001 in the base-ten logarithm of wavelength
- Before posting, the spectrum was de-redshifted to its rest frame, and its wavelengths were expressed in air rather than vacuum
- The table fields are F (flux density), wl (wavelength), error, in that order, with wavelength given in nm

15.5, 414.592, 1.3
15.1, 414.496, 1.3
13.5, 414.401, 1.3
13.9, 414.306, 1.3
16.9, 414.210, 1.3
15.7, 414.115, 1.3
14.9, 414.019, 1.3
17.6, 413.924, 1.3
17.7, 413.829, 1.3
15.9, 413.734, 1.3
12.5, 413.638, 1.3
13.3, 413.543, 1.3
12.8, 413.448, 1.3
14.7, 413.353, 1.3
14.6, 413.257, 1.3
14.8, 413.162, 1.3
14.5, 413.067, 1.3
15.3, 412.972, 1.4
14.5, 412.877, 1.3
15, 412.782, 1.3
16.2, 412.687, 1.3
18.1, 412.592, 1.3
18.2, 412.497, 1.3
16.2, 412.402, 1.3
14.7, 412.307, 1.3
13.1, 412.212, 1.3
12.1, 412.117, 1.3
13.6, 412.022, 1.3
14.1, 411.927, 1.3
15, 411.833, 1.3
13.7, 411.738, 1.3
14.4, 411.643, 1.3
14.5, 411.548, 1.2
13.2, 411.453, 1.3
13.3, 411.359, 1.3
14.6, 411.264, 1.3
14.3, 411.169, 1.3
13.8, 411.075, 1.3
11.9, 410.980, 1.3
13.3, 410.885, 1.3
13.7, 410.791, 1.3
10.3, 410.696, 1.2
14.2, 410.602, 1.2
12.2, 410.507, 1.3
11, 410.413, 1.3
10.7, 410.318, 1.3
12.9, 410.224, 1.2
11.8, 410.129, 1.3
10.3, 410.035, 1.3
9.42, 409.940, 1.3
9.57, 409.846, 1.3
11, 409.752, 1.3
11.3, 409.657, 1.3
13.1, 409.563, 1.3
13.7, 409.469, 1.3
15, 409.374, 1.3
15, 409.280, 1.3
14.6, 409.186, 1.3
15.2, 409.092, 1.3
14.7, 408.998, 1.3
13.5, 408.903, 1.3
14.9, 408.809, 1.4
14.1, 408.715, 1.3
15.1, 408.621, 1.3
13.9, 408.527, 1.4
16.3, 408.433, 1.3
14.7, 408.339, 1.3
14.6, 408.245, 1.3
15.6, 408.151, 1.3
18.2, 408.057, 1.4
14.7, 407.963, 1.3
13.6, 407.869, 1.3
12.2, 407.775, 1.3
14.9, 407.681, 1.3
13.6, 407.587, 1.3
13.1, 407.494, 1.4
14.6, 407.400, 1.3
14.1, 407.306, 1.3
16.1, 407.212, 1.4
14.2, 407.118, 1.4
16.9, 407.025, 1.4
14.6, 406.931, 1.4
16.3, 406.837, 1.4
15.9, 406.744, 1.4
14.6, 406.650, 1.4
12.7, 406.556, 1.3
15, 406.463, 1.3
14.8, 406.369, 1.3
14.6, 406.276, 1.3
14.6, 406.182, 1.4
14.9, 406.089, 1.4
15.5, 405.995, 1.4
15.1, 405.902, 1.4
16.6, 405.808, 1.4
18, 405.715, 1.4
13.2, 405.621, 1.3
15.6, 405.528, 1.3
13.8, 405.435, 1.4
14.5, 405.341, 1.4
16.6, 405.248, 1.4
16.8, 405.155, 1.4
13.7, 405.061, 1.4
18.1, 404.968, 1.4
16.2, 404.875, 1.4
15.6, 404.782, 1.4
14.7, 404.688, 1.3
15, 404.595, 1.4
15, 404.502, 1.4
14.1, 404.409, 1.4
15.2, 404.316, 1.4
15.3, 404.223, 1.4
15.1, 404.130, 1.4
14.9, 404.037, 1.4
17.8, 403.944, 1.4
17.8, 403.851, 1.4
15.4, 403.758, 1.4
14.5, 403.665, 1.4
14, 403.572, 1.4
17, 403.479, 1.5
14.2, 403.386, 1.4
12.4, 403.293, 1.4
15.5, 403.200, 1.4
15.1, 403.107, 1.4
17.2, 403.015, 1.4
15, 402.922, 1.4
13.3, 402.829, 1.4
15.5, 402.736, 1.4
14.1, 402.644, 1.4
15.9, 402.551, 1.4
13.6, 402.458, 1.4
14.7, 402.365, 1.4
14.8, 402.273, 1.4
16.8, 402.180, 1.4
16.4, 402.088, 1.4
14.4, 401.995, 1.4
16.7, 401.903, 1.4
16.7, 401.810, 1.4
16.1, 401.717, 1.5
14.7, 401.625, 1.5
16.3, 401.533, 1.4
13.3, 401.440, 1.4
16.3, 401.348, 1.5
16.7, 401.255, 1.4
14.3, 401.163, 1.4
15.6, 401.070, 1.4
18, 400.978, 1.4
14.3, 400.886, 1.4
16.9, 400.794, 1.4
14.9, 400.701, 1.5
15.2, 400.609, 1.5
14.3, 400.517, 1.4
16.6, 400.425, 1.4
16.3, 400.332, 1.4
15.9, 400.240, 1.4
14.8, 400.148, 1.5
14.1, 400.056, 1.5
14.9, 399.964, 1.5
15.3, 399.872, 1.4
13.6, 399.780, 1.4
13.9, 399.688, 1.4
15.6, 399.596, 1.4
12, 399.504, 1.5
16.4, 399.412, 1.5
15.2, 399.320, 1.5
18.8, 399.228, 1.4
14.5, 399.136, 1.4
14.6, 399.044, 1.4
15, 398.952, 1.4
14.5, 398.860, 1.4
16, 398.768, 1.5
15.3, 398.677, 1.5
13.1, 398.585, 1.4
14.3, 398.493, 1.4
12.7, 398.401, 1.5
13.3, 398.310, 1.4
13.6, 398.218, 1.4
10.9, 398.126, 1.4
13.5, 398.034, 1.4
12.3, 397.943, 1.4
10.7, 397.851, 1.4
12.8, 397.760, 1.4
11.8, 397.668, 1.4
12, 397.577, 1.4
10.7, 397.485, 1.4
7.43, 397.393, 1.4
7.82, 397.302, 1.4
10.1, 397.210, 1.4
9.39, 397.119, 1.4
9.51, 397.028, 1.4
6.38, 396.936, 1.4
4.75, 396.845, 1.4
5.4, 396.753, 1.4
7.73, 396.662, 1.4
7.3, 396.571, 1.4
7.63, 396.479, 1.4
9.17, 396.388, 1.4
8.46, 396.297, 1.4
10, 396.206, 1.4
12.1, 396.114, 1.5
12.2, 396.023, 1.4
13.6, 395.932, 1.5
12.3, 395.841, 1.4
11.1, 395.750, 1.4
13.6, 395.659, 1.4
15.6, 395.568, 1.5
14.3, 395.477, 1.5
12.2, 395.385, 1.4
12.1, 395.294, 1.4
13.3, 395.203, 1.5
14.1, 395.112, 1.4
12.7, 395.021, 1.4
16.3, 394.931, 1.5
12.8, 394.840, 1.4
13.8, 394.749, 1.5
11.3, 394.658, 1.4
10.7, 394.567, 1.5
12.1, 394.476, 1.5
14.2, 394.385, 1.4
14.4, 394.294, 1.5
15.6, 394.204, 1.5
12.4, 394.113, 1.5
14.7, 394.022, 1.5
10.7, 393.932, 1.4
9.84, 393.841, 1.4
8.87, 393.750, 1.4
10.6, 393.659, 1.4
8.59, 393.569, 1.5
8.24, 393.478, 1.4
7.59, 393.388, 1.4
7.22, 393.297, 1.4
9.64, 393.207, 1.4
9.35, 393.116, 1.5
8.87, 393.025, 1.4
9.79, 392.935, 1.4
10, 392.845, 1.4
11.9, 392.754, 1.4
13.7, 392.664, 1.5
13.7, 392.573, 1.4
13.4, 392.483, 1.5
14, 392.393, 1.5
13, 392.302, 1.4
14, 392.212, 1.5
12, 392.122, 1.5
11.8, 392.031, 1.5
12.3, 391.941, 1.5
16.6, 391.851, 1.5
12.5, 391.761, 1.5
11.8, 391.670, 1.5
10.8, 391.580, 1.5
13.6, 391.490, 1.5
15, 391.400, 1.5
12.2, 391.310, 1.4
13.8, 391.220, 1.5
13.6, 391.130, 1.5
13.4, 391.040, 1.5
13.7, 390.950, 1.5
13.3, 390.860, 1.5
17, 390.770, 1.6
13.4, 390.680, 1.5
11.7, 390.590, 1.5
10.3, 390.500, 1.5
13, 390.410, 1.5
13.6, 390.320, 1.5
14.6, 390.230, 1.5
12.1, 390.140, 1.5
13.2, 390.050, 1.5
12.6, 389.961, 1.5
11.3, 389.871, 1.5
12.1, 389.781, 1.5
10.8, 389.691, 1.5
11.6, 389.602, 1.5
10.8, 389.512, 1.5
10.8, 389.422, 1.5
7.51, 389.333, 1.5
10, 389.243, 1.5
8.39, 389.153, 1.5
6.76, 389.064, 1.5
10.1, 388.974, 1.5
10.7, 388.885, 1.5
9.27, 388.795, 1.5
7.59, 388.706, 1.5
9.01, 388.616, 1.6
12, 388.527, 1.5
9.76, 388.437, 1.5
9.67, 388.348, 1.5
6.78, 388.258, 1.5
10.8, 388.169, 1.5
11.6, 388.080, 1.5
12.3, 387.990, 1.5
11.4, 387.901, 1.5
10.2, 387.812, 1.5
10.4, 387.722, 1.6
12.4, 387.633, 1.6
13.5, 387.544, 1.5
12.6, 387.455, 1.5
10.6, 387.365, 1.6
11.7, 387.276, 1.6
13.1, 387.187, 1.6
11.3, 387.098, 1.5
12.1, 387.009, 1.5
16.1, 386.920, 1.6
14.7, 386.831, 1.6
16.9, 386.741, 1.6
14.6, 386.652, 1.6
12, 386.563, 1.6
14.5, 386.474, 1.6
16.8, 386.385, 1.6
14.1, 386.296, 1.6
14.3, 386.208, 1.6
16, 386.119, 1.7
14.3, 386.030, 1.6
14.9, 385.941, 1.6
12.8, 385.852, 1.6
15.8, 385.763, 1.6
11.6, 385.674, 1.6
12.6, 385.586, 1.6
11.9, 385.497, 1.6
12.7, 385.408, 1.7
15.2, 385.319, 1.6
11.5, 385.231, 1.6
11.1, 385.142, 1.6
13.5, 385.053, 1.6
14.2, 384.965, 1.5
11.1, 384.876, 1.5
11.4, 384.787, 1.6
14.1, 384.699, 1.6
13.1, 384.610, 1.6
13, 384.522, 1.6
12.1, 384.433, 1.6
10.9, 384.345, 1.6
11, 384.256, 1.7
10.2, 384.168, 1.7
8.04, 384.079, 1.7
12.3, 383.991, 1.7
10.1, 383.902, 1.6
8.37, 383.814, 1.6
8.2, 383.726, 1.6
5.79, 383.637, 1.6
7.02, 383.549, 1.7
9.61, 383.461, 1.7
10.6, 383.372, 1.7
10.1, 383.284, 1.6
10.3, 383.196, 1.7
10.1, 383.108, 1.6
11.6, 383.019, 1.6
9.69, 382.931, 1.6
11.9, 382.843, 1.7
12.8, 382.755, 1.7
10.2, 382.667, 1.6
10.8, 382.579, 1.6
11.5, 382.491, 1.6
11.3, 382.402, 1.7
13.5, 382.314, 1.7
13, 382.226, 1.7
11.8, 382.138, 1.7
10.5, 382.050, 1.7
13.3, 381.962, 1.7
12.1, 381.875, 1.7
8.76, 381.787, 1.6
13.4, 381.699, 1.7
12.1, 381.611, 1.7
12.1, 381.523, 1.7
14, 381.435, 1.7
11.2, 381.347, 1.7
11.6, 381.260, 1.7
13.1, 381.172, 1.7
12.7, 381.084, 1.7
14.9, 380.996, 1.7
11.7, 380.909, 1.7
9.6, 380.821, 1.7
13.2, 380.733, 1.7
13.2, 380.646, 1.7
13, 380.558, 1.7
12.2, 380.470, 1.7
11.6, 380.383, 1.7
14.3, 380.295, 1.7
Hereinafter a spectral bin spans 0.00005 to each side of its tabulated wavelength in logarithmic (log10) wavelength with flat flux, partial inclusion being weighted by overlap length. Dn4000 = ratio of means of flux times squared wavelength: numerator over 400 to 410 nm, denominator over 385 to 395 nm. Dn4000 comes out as 1.3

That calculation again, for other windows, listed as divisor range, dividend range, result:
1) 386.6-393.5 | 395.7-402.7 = 1.19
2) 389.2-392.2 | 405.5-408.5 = 1.30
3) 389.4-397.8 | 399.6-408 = 1.37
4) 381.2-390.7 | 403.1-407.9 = 1.42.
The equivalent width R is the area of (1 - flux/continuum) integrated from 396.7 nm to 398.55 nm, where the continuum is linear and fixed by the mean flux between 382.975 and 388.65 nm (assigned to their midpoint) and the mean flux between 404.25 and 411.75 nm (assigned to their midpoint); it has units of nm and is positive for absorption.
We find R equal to 0.38 nm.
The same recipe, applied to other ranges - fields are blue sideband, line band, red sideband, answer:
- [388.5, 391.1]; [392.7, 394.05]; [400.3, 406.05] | 0.30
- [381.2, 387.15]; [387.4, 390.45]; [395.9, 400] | 0.30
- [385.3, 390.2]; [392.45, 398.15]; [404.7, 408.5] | 0.94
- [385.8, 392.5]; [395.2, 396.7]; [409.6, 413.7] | 0.16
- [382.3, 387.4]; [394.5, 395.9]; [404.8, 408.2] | 0.05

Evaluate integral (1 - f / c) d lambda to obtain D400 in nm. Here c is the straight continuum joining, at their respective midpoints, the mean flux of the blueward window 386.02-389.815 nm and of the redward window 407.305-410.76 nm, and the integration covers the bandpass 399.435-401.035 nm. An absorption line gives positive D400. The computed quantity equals -0.31 nm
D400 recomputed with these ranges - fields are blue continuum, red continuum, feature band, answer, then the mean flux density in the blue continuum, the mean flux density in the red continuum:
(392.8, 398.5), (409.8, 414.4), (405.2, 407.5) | -0.383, 11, 13.9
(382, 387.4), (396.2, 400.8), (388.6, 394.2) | 0.325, 12.1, 12.5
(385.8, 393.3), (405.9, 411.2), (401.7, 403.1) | -0.220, 12.1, 13.9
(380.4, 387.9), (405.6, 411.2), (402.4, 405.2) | -0.338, 12.1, 14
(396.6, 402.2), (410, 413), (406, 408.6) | -0.207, 13.6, 13.8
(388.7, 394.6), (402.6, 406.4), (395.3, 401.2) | 0.370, 11.7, 15.3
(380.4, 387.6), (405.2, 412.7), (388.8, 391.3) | 0.164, 12.2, 14.2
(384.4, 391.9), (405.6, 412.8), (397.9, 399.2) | -0.066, 12.4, 14.1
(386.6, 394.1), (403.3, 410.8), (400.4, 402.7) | -0.337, 11.7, 14.4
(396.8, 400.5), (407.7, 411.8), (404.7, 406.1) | -0.244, 13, 13.5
